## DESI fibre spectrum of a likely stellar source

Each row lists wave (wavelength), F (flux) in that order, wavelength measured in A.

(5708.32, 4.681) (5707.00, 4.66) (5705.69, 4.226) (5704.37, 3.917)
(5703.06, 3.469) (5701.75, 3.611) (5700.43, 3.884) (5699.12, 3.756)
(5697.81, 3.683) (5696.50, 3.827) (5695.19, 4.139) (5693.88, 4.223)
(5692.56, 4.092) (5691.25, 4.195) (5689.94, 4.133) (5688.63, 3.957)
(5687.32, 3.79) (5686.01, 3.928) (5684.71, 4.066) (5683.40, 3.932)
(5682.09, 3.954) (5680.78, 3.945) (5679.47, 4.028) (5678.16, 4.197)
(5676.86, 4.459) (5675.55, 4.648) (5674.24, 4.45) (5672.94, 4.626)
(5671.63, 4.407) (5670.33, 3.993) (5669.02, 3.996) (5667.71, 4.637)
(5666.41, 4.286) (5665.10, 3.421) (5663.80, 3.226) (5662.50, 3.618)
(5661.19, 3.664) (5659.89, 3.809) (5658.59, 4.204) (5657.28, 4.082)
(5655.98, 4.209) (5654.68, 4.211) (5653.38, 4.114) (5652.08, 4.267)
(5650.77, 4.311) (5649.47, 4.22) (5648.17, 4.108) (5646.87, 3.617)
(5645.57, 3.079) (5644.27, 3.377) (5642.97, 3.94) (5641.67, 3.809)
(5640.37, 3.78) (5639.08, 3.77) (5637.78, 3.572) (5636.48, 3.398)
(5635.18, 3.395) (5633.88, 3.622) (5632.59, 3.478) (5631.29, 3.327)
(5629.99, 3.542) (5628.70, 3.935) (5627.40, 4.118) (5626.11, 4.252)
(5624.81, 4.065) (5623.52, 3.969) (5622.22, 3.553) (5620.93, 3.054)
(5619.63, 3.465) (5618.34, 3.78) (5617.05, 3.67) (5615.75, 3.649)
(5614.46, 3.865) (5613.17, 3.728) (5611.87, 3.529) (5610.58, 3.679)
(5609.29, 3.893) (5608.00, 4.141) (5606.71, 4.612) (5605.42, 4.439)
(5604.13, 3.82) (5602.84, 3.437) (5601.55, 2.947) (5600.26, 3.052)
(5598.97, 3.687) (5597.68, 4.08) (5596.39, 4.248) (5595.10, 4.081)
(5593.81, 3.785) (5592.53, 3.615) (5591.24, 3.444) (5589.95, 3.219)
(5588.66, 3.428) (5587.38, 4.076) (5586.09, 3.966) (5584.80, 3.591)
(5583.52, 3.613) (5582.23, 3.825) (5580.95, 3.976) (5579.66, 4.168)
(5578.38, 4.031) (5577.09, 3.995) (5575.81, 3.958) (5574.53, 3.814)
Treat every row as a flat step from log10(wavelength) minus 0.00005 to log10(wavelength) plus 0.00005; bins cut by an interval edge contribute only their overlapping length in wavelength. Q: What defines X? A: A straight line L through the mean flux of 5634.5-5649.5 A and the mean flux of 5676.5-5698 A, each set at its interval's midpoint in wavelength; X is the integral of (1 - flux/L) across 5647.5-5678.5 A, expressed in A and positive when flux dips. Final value -2.45 A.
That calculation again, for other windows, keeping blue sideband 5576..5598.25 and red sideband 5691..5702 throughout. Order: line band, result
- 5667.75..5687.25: -1.4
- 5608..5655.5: 1.4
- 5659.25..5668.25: 0.2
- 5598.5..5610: 0.2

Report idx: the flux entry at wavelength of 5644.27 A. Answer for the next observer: 3.377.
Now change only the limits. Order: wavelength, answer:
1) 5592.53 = 3.615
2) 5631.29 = 3.327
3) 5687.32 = 3.79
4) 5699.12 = 3.756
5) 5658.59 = 4.204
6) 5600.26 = 3.052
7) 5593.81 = 3.785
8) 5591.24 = 3.444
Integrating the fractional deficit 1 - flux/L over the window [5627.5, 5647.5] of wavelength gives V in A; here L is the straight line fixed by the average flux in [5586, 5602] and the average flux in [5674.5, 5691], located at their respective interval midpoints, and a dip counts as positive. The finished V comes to 1.5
